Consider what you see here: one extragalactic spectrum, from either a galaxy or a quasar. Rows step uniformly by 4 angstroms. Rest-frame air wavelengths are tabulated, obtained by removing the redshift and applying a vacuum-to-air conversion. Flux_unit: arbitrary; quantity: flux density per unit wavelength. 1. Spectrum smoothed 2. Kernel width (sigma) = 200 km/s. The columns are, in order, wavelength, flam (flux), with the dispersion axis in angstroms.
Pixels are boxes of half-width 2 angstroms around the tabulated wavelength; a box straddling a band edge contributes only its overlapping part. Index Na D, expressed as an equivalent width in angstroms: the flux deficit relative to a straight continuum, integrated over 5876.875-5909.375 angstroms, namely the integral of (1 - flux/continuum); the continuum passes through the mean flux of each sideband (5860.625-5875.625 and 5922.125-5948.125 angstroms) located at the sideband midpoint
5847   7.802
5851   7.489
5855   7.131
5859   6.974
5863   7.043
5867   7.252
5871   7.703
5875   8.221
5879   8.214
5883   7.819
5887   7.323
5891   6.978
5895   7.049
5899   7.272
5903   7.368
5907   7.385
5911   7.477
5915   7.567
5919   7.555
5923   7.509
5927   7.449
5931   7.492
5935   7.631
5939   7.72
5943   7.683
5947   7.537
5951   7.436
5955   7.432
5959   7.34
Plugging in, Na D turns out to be 0.4 angstroms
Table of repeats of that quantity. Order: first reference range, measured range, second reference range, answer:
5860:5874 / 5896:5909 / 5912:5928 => 0.3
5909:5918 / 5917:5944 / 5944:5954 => -0.2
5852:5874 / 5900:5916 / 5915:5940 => 0.1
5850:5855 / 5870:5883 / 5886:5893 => -1.5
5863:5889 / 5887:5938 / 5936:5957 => 1.5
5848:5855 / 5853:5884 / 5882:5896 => -0.8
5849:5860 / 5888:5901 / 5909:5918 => 0.5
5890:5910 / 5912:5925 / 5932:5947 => -0.2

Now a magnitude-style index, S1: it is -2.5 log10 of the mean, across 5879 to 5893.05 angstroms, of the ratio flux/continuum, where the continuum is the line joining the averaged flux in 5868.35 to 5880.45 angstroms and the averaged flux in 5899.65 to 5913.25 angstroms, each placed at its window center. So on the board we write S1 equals 0.04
